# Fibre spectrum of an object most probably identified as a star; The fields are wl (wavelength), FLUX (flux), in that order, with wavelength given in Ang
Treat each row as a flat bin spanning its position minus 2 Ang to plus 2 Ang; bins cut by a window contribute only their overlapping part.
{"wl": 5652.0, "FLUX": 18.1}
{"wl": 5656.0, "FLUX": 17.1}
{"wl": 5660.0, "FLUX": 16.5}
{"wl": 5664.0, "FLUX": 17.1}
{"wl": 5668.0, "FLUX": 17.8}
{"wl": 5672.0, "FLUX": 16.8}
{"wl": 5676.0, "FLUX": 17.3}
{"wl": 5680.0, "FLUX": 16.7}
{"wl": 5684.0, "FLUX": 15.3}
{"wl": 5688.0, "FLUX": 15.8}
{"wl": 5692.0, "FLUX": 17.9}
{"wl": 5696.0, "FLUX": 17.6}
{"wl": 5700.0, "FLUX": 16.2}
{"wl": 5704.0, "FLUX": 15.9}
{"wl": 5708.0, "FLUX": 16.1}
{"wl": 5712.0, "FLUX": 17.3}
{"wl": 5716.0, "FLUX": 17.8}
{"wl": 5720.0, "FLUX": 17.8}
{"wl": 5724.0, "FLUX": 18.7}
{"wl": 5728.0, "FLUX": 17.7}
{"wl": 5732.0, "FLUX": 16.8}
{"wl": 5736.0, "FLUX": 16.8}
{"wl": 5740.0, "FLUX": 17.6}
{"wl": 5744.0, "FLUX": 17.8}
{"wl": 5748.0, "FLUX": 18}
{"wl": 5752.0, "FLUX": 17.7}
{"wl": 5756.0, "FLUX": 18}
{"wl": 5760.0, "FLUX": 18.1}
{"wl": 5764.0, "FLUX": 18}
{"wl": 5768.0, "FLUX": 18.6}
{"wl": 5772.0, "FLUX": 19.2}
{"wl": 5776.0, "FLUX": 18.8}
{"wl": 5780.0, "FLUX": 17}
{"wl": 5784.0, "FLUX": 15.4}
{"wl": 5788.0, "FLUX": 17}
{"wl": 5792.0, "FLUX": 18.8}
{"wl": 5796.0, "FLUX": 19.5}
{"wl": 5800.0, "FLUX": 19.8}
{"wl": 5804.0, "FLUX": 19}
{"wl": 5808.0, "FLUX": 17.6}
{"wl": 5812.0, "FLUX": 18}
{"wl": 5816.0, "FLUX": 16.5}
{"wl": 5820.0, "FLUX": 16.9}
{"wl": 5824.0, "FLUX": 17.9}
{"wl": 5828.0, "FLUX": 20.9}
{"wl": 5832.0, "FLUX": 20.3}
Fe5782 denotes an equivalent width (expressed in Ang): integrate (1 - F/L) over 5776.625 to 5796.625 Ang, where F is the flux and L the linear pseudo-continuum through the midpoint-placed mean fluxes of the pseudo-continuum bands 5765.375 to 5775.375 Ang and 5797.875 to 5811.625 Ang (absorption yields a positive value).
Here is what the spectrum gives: 1.37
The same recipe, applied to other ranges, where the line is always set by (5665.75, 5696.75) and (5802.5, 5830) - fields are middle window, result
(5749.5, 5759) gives -0.2 Ang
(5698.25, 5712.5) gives 0.7 Ang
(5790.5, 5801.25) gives -0.9 Ang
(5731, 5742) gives 0.2 Ang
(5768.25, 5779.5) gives -0.6 Ang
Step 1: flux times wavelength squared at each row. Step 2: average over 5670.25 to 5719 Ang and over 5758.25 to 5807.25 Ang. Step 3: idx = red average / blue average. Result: 1.12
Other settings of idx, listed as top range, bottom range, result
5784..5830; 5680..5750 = 1.10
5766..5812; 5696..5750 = 1.08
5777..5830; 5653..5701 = 1.12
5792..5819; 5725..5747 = 1.08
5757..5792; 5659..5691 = 1.10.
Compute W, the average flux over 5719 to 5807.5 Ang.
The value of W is 18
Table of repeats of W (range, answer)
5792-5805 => 19.4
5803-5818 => 17.7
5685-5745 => 17.1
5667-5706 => 16.7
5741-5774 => 18.2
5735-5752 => 17.6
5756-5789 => 17.8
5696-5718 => 16.7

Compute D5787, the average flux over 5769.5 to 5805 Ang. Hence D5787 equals 18.3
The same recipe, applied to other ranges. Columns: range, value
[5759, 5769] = 18.2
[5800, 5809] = 18.7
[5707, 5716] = 17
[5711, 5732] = 17.8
